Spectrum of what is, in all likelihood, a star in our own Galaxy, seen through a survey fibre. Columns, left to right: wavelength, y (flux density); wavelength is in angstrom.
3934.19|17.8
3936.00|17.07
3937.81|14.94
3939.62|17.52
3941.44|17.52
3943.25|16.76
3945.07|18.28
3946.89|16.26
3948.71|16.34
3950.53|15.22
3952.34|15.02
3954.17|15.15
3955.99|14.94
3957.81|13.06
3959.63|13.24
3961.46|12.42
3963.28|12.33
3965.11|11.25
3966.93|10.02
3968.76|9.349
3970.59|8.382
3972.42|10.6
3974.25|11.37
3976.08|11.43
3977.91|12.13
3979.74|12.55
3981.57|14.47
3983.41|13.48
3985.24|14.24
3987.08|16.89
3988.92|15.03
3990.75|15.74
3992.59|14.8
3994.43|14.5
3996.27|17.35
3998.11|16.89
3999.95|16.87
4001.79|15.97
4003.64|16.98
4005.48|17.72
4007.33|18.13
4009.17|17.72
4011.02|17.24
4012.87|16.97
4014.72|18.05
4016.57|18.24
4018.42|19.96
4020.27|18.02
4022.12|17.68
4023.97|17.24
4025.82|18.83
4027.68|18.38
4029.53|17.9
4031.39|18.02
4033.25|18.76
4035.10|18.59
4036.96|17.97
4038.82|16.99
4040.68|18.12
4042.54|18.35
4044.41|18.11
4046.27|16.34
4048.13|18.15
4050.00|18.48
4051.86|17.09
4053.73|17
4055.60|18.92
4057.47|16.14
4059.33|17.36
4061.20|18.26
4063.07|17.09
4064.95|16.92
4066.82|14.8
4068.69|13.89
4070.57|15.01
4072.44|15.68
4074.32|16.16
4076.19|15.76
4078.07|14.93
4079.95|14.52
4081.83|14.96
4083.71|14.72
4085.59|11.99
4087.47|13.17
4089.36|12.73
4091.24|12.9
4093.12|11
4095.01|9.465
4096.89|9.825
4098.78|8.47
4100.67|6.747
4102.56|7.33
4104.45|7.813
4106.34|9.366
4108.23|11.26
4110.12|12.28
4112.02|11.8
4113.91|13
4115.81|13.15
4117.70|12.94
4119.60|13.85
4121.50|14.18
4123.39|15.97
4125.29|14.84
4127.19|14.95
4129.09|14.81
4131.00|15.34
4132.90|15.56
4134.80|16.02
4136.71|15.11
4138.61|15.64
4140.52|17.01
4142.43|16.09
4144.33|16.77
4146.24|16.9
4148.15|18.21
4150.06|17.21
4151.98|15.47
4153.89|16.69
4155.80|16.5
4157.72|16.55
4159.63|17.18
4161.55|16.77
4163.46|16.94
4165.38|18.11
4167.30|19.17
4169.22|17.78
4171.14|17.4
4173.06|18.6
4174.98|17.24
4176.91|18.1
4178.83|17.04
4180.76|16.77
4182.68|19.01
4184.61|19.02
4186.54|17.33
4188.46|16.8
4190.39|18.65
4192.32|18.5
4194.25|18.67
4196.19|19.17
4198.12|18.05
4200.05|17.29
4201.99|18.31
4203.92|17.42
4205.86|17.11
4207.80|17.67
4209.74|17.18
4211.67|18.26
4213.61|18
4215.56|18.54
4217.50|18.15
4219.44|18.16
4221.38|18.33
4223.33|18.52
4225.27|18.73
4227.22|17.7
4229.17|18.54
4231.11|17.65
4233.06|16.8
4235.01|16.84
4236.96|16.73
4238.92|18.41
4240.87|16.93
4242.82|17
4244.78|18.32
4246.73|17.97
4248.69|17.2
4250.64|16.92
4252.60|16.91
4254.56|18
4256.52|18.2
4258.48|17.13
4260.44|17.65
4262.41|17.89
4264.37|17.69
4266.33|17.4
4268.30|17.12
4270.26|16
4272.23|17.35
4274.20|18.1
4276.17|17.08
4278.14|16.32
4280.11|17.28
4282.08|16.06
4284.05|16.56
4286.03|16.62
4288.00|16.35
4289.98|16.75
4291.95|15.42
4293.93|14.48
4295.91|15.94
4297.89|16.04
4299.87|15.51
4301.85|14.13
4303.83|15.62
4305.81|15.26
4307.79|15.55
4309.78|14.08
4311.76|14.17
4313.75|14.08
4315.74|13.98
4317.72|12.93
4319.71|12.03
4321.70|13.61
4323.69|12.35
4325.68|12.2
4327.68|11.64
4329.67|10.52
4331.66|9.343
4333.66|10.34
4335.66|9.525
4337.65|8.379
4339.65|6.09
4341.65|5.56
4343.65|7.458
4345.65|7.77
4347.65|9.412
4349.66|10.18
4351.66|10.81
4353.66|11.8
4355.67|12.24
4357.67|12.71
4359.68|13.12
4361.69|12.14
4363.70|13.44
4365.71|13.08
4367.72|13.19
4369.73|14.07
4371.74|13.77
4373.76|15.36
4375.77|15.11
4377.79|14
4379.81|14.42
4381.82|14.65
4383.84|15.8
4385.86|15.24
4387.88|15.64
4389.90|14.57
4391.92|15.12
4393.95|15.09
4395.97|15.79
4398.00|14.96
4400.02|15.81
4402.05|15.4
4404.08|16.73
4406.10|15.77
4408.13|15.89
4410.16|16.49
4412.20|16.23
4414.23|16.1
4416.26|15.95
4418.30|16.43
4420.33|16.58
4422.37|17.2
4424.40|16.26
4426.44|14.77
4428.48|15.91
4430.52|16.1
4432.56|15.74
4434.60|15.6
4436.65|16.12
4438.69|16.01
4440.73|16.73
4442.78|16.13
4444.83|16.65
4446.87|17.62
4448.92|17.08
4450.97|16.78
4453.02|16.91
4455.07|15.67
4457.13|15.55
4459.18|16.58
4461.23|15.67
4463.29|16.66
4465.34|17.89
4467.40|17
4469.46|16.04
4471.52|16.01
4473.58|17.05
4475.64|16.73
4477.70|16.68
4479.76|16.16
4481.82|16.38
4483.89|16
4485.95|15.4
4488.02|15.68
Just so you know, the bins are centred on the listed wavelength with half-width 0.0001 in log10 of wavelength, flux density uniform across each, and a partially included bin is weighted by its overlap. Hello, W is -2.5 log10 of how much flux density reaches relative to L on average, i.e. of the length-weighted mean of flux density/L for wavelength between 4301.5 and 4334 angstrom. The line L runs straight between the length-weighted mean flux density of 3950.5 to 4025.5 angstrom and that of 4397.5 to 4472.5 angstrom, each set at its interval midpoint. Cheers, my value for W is 0.21 mag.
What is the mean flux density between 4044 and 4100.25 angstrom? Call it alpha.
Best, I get 14.9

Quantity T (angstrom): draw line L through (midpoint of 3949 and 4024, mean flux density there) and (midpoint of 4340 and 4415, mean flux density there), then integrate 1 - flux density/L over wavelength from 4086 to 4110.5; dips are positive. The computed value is 7.3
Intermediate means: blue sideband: 14.8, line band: 10.2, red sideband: 13.6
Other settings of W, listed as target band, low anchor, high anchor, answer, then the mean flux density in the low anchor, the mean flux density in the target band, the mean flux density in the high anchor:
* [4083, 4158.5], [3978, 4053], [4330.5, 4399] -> 0.15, 17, 13.6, 12.4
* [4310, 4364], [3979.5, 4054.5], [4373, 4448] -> 0.41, 17.1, 11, 15.8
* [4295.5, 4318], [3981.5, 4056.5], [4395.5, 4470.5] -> 0.12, 17.3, 14.8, 16.2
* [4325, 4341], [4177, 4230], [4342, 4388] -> 0.39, 18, 9.61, 12.7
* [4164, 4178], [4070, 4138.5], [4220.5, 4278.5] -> -0.19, 13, 18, 17.5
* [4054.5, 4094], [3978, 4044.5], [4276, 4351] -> 0.07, 17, 15.1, 13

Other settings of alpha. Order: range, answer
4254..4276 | 17.5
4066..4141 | 13.2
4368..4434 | 15.5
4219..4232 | 18.2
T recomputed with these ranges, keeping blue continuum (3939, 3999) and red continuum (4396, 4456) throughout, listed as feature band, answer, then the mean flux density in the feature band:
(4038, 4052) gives -3.24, 17.7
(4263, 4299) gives -2.52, 16.6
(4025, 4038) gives -3.61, 18.3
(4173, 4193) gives -3.75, 17.9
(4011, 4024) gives -3.40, 18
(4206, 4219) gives -2.33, 17.9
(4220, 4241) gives -3.45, 17.8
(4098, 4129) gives 6.07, 11.9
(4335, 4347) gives 6.33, 7.47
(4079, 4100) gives 3.63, 12.1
